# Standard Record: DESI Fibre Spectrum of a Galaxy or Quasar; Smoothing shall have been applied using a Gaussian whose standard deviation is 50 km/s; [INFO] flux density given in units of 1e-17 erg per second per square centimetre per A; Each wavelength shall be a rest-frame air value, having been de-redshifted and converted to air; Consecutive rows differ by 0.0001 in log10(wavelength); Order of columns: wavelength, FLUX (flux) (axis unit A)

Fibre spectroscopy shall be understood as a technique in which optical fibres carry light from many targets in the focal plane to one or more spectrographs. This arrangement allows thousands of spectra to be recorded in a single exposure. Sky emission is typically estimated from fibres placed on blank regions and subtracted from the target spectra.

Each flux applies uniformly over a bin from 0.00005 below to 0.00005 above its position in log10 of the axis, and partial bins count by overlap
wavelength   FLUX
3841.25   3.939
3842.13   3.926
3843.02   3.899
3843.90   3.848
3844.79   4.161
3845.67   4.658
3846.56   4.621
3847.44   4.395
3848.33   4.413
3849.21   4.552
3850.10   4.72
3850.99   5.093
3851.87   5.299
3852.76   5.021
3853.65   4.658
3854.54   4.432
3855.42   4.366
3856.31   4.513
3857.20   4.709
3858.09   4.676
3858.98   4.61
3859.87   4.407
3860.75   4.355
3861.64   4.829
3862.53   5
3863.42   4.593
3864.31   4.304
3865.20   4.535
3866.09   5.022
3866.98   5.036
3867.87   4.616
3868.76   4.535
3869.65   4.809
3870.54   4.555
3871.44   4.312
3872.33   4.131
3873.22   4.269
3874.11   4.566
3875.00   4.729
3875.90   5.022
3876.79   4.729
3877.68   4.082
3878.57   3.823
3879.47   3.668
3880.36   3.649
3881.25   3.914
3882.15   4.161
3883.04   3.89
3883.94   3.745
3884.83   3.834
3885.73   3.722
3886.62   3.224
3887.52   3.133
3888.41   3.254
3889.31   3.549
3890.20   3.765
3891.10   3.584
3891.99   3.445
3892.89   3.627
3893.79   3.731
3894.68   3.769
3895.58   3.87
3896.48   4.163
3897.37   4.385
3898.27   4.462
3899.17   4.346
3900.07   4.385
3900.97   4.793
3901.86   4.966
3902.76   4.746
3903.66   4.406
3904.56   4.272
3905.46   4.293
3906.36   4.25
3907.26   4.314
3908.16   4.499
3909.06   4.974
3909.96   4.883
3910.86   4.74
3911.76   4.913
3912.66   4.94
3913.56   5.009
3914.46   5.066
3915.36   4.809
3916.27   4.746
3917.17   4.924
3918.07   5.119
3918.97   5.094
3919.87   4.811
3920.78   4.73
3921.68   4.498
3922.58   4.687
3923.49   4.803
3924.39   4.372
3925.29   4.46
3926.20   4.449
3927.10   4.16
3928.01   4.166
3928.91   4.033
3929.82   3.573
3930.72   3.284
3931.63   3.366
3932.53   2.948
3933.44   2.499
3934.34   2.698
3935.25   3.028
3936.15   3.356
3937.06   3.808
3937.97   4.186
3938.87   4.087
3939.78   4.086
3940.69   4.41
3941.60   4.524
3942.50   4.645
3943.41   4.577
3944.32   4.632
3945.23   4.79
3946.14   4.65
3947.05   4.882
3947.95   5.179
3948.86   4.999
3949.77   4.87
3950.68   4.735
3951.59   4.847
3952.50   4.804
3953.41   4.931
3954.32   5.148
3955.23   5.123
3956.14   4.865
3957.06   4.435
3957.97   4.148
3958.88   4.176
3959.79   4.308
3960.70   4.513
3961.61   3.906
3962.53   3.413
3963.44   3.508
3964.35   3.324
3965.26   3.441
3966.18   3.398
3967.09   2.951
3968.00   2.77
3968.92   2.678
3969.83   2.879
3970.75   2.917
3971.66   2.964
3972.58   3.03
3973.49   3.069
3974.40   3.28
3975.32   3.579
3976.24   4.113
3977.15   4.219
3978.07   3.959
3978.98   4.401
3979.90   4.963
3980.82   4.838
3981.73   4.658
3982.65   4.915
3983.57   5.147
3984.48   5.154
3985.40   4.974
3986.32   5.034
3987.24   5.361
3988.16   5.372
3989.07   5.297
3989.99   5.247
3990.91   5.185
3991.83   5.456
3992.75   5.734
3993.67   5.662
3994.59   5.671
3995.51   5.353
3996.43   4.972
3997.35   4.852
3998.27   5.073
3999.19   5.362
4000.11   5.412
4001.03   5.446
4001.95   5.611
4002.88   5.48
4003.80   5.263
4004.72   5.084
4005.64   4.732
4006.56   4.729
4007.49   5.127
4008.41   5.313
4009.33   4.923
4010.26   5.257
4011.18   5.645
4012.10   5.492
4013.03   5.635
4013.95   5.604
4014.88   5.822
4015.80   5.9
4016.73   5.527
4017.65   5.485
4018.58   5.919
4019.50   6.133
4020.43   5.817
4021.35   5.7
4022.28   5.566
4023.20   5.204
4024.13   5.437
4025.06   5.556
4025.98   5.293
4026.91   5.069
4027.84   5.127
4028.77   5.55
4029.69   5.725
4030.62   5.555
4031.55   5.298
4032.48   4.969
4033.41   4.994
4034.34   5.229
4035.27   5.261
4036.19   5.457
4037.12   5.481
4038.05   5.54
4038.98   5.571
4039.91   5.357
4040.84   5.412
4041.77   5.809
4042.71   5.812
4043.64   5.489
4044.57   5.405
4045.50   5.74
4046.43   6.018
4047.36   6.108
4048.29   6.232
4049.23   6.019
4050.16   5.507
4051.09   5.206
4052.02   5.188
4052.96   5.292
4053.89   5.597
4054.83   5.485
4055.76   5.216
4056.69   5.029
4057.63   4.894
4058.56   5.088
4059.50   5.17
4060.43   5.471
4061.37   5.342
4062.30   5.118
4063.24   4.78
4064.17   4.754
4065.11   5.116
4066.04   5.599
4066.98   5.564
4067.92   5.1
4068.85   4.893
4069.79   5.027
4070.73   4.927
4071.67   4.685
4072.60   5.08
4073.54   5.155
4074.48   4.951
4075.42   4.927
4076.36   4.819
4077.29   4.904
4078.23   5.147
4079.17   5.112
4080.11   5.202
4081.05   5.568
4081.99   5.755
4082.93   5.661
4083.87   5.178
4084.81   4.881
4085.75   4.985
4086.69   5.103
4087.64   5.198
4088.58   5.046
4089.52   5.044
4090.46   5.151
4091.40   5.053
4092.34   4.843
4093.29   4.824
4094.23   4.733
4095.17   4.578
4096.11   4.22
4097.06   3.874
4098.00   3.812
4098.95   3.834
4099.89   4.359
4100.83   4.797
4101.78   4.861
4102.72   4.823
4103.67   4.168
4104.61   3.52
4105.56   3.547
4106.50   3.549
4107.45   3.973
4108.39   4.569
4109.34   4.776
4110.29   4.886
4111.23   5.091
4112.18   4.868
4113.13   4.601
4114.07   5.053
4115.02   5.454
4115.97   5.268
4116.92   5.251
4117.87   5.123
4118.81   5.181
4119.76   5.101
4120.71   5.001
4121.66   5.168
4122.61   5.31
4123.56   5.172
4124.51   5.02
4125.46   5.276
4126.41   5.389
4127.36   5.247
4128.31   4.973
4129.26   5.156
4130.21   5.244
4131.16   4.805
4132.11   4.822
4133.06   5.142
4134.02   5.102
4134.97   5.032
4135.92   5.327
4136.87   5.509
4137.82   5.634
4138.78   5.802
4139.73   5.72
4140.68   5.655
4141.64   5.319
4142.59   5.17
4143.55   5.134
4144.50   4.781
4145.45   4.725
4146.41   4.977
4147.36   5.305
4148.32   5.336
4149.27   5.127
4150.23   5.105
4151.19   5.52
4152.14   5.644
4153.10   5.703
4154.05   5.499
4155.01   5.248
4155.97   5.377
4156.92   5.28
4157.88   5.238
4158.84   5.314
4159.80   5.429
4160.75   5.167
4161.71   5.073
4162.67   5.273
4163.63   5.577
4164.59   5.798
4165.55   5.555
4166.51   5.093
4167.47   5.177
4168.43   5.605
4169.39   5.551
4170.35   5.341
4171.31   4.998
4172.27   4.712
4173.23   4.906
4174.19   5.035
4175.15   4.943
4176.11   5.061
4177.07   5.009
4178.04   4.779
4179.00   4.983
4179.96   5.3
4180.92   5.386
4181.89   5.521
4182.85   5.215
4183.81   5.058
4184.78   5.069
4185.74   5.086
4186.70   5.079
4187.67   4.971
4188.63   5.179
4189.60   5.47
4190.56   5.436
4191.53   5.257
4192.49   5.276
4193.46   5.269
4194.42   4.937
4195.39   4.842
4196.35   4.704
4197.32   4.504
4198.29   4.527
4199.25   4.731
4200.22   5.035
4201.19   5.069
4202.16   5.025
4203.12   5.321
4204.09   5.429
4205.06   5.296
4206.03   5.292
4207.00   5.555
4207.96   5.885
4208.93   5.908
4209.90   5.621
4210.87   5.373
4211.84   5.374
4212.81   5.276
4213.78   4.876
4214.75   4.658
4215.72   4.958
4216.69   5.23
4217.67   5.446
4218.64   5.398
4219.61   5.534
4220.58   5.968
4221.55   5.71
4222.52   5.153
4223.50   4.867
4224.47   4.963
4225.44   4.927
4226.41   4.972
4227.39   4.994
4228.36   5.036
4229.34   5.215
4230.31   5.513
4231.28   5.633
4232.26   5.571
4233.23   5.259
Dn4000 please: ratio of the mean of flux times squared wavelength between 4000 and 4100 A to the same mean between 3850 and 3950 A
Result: 1.31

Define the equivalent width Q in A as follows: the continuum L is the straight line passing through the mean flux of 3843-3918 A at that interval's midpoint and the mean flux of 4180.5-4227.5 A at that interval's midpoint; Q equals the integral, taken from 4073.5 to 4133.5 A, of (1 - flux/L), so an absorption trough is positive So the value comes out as 0.9 A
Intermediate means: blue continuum 4.38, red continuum 5.2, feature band 4.87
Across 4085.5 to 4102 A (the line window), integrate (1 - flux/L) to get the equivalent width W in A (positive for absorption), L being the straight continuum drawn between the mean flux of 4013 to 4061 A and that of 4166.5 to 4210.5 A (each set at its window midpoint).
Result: 2.1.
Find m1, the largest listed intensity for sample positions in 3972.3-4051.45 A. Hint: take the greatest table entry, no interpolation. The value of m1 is 6.232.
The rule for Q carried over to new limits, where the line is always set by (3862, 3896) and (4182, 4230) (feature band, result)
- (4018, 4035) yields -3.2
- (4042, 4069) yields -4.1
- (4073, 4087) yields -1.1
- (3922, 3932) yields 0.3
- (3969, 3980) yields 2.2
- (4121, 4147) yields -1.3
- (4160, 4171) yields -0.7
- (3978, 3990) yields -1.4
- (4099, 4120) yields 0.9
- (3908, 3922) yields -2.1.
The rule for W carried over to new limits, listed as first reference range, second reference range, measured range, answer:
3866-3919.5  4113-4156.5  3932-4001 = 3.7 A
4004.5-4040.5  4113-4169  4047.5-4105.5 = 3.7 A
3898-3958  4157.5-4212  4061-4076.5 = -0.6 A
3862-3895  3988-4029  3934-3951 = 1.5 A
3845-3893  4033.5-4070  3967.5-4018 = 2.3 A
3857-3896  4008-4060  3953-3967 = 2.1 A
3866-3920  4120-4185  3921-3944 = 2.6 A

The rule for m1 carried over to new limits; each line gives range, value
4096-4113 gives 5.091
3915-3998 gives 5.734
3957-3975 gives 4.513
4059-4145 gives 5.802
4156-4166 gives 5.798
